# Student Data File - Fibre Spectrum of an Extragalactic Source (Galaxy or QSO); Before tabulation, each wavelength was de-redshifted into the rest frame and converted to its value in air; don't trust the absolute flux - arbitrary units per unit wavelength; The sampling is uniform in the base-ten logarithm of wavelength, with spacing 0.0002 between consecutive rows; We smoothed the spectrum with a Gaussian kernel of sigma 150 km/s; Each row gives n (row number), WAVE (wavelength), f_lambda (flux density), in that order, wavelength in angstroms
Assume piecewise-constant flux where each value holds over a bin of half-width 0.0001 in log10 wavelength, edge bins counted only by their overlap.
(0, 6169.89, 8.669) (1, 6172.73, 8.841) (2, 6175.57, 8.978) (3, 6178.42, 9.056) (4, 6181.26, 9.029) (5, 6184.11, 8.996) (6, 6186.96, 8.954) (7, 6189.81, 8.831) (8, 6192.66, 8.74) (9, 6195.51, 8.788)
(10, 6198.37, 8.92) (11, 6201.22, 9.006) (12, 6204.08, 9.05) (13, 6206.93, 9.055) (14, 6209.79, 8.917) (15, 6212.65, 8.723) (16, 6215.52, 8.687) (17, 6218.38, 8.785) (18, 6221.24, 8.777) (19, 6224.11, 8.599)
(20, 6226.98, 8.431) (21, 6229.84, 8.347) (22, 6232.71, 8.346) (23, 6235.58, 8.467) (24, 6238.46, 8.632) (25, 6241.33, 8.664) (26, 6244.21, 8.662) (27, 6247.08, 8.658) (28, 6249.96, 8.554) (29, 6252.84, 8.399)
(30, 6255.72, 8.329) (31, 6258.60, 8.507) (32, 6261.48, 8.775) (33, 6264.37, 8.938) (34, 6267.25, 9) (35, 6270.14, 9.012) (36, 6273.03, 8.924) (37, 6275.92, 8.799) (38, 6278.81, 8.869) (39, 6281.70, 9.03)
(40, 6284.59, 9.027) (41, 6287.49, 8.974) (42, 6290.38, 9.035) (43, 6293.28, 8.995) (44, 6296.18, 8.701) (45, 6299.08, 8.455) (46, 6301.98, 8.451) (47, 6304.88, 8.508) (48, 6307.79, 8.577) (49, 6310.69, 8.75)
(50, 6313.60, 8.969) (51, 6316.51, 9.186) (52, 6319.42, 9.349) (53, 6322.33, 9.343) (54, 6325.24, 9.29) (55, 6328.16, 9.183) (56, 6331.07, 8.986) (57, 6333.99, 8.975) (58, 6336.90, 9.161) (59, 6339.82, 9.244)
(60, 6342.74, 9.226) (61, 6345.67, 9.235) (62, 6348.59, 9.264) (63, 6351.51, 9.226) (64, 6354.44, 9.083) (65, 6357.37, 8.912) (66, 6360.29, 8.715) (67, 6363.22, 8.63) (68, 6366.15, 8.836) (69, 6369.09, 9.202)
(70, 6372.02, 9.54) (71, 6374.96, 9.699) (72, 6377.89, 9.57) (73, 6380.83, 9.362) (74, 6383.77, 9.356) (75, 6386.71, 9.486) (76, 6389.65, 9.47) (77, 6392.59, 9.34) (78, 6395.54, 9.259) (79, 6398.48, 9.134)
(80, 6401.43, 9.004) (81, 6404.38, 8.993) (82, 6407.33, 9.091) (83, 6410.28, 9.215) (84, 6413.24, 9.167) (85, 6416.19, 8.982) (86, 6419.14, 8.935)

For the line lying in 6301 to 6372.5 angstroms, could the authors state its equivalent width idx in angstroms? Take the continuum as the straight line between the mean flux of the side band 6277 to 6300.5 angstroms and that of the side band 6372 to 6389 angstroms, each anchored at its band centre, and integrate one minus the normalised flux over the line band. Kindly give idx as 1.4 angstroms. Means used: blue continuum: 8.89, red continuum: 9.5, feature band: 9.03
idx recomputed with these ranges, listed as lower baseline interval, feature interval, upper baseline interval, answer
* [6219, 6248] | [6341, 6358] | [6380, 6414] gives -0.24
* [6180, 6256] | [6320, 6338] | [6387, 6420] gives -0.36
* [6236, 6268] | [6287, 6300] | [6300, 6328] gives 0.00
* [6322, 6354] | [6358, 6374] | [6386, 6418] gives 0.32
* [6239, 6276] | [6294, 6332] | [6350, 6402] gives 0.17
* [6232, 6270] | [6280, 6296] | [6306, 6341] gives -0.23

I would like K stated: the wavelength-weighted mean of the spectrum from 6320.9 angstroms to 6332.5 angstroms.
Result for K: 9.2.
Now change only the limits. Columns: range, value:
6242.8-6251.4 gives 8.63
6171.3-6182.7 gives 8.98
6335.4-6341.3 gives 9.21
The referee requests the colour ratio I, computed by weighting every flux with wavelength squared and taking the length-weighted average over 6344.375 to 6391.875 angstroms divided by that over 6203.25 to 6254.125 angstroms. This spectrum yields 1.12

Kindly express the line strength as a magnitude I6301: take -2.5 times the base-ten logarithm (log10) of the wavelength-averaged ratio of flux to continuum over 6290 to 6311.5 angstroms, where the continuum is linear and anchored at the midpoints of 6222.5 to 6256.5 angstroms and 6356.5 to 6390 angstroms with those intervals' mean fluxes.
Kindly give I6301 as 0.022 mag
